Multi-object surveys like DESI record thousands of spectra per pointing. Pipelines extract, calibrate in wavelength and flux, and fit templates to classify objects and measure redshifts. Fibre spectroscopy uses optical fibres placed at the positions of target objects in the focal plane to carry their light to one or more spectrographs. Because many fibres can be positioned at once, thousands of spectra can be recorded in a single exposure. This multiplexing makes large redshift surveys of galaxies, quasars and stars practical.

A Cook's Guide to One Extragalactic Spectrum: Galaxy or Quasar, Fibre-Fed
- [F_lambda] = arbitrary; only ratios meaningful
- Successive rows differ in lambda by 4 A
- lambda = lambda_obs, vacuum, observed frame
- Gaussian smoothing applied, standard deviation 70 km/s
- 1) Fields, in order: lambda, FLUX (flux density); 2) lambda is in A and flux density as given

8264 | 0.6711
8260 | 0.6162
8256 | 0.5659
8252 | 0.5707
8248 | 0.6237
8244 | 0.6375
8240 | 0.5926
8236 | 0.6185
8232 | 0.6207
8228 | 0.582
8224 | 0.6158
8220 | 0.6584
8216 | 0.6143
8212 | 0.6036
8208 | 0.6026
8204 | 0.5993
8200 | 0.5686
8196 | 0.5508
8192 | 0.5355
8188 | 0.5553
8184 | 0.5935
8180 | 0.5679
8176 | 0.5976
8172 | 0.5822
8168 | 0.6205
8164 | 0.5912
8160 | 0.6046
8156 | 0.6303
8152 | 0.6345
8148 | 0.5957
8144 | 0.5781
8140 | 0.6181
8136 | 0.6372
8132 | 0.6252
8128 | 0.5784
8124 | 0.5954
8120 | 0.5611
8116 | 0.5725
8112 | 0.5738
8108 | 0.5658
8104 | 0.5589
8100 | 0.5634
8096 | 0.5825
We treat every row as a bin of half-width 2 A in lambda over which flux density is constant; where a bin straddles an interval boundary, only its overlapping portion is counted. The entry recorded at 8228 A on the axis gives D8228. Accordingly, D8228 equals 0.582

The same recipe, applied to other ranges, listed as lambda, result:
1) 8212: 0.6036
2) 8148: 0.5957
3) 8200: 0.5686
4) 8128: 0.5784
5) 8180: 0.5679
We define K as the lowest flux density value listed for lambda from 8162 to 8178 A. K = 0.5822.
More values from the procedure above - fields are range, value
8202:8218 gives 0.5993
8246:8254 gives 0.5707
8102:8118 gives 0.5589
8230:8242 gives 0.5926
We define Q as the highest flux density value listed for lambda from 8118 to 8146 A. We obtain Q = 0.6372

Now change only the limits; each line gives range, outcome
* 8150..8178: 0.6345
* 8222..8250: 0.6375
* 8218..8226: 0.6584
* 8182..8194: 0.5935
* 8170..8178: 0.5976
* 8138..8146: 0.6181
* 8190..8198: 0.5508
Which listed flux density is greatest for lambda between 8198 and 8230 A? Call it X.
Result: 0.6584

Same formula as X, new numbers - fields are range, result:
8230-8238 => 0.6207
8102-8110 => 0.5658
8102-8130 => 0.5954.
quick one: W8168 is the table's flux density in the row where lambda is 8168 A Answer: 0.6205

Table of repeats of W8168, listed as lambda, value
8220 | 0.6584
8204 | 0.5993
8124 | 0.5954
